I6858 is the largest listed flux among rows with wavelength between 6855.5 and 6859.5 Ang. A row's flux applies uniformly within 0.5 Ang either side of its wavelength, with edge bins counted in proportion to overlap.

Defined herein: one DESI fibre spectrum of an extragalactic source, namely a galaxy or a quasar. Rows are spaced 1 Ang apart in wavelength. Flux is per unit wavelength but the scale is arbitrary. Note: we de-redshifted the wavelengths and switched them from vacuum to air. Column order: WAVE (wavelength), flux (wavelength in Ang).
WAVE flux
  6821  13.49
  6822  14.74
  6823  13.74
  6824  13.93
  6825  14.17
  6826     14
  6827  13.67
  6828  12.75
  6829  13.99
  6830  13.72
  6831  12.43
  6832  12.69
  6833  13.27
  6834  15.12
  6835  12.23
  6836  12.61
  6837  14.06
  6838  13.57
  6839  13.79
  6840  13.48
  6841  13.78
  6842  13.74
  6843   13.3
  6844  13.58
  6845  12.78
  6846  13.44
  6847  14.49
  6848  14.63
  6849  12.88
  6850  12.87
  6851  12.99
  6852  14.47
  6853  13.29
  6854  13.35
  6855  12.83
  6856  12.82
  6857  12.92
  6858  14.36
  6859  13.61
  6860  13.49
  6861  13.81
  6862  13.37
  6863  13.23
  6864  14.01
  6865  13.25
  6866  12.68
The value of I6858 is 14.36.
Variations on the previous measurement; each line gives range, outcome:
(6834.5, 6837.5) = 14.06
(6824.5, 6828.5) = 14.17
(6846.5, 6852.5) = 14.63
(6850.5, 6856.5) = 14.47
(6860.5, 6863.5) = 13.81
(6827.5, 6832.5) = 13.99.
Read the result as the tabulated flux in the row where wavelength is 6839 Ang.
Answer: 13.79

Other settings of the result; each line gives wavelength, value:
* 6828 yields 12.75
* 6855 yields 12.83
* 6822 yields 14.74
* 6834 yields 15.12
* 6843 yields 13.3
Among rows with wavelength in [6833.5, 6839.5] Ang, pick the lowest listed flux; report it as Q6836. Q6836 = 12.23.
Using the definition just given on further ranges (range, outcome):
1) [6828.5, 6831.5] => 12.43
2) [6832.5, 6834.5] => 13.27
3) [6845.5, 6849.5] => 12.88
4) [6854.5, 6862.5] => 12.82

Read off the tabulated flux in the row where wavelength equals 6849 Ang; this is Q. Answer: 12.88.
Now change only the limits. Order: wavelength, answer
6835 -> 12.23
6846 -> 13.44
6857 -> 12.92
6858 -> 14.36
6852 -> 14.47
